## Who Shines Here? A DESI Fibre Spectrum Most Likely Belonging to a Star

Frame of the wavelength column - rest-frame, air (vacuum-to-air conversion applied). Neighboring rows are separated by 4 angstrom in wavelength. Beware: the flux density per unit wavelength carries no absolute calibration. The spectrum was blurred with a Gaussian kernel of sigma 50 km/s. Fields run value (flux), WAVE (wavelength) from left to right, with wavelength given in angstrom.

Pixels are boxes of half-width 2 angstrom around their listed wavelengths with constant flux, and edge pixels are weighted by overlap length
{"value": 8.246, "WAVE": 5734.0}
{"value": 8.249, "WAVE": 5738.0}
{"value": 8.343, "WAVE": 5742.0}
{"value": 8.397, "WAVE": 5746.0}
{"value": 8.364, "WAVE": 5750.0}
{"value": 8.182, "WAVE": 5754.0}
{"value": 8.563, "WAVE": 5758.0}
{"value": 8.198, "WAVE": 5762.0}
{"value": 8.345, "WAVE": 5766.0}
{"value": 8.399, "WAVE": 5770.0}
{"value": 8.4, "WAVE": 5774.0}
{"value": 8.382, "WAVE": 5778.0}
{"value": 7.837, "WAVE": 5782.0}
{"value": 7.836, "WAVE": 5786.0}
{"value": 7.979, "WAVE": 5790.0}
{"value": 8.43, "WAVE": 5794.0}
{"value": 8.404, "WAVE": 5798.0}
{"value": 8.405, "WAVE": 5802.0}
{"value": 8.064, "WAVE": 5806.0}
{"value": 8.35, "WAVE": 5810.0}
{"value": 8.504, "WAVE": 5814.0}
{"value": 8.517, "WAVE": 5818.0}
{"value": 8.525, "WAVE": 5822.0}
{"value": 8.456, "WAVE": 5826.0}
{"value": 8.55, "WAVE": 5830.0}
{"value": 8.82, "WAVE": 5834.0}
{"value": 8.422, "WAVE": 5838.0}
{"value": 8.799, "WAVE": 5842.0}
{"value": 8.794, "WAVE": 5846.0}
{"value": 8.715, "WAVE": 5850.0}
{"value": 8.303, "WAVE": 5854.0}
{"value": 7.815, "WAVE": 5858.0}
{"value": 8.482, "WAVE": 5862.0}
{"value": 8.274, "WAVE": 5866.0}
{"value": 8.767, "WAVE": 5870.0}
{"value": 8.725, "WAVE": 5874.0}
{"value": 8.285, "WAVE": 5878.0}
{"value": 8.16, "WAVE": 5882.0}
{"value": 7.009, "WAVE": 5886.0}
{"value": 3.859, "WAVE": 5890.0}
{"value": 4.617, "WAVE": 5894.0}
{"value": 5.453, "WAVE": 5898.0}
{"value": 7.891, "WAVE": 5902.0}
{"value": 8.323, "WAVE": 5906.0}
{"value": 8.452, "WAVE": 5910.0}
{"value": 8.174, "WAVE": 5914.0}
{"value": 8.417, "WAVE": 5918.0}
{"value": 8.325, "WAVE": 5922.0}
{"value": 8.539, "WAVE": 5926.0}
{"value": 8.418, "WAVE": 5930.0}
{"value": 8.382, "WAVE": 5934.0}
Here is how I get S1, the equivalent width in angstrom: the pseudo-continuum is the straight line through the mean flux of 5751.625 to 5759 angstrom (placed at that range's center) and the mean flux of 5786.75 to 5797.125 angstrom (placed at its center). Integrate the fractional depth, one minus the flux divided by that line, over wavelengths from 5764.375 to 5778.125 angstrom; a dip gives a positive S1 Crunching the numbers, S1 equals -0.2 angstrom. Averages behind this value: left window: 8.35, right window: 8.18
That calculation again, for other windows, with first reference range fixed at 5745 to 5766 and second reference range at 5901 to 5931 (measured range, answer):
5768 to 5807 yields 0.6 angstrom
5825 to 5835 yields -0.3 angstrom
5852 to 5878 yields -0.2 angstrom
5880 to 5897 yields 5.0 angstrom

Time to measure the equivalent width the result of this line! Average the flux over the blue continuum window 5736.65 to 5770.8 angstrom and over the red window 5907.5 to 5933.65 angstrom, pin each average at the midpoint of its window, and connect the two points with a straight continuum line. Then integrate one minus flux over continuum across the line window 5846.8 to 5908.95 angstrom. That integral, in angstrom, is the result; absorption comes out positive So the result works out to 6.1 angstrom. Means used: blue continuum 8.34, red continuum 8.39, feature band 7.55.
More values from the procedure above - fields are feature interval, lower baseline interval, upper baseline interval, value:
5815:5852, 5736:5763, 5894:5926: -2.9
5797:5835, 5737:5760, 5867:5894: -3.1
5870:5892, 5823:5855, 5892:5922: 1.5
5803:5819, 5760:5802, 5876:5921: -0.8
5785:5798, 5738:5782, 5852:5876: 0.3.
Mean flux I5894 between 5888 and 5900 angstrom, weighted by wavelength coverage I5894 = 4.64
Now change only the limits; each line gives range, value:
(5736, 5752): 8.34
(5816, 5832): 8.51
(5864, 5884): 8.44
